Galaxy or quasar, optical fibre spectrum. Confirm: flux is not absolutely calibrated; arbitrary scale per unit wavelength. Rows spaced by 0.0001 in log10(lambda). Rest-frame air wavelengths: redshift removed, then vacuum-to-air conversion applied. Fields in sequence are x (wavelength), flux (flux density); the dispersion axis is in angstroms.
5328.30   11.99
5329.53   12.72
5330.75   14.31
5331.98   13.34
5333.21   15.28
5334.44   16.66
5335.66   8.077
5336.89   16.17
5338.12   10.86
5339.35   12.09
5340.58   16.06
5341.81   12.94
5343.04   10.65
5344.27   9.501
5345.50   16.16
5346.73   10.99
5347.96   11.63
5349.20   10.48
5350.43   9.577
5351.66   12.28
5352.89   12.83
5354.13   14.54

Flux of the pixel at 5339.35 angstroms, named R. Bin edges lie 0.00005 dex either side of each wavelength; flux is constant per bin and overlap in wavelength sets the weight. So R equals 12.09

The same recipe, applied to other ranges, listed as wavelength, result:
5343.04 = 10.65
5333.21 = 15.28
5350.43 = 9.577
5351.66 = 12.28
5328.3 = 11.99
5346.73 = 10.99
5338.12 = 10.86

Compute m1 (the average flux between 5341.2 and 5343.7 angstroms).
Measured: 11.8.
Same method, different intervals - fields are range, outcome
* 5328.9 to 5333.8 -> 13.9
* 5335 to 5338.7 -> 11.8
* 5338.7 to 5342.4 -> 13.7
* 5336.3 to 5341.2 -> 13.8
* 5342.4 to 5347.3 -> 11.8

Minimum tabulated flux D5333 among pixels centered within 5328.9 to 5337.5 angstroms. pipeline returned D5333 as 8.077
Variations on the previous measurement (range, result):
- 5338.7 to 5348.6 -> 9.501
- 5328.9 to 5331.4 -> 12.72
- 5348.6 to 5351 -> 9.577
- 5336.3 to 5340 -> 10.86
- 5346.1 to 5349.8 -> 10.48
